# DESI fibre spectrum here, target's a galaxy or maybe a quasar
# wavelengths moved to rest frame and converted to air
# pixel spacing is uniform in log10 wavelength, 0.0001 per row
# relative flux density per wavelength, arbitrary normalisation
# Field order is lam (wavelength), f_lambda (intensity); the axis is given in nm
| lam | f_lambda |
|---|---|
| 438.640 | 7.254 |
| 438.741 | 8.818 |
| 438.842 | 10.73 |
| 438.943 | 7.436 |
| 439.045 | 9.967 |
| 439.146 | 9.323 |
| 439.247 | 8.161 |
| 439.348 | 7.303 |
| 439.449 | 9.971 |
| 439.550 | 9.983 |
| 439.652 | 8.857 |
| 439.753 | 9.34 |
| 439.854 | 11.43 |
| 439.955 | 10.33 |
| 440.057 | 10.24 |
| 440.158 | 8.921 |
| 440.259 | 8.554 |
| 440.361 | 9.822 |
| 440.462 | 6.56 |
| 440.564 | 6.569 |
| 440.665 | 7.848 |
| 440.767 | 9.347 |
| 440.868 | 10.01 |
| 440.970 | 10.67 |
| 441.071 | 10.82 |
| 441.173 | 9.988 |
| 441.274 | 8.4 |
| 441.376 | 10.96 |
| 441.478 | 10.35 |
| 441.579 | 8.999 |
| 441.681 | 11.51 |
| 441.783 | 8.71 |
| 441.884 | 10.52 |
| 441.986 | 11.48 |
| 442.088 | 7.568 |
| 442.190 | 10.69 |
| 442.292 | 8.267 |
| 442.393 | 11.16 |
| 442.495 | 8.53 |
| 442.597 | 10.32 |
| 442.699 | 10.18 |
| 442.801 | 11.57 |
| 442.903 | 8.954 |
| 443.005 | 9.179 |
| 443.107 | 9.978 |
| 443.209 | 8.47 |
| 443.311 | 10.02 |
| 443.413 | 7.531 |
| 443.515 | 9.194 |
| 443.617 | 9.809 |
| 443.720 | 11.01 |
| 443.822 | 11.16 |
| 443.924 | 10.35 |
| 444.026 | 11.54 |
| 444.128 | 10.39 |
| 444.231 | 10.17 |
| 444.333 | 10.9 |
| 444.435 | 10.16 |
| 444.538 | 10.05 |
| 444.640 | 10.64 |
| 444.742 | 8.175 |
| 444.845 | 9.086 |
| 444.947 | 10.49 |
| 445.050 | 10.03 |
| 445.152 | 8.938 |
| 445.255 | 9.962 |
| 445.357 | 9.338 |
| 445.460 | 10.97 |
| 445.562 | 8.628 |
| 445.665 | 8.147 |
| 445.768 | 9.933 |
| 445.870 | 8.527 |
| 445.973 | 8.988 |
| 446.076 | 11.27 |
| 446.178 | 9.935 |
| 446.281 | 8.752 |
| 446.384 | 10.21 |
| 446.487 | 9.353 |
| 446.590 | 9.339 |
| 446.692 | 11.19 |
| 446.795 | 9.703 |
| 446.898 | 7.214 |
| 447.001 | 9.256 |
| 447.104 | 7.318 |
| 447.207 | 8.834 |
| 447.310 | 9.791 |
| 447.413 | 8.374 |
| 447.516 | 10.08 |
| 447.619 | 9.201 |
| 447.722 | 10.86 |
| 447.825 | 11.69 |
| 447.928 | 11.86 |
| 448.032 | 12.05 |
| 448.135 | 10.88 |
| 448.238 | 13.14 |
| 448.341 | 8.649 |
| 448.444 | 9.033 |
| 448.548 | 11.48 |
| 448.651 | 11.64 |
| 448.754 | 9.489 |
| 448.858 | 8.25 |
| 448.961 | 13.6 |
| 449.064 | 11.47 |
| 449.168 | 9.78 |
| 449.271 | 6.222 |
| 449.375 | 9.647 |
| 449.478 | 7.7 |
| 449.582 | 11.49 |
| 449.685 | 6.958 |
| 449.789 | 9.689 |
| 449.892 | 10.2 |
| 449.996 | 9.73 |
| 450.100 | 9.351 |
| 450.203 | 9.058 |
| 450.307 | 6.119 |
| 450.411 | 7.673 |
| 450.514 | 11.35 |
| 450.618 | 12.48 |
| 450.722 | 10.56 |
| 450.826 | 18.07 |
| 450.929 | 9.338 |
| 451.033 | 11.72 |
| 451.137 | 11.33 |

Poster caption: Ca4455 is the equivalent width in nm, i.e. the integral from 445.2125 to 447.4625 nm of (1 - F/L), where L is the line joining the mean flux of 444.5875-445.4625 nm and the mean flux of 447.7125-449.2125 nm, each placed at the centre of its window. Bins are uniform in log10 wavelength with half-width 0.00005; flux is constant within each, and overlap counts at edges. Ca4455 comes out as 0.182 nm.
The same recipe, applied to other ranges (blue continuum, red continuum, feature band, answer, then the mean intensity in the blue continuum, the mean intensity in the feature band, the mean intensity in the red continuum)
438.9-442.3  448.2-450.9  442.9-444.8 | -0.05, 9.4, 9.9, 10.1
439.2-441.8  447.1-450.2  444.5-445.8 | 0.02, 9.38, 9.56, 9.98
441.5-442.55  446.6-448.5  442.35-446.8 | 0.01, 9.77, 9.82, 9.94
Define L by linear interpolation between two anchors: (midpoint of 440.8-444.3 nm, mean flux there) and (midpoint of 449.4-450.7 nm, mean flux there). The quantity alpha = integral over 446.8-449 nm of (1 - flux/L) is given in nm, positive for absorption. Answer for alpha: -0.13 nm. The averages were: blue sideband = 9.96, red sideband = 9.35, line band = 10.1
